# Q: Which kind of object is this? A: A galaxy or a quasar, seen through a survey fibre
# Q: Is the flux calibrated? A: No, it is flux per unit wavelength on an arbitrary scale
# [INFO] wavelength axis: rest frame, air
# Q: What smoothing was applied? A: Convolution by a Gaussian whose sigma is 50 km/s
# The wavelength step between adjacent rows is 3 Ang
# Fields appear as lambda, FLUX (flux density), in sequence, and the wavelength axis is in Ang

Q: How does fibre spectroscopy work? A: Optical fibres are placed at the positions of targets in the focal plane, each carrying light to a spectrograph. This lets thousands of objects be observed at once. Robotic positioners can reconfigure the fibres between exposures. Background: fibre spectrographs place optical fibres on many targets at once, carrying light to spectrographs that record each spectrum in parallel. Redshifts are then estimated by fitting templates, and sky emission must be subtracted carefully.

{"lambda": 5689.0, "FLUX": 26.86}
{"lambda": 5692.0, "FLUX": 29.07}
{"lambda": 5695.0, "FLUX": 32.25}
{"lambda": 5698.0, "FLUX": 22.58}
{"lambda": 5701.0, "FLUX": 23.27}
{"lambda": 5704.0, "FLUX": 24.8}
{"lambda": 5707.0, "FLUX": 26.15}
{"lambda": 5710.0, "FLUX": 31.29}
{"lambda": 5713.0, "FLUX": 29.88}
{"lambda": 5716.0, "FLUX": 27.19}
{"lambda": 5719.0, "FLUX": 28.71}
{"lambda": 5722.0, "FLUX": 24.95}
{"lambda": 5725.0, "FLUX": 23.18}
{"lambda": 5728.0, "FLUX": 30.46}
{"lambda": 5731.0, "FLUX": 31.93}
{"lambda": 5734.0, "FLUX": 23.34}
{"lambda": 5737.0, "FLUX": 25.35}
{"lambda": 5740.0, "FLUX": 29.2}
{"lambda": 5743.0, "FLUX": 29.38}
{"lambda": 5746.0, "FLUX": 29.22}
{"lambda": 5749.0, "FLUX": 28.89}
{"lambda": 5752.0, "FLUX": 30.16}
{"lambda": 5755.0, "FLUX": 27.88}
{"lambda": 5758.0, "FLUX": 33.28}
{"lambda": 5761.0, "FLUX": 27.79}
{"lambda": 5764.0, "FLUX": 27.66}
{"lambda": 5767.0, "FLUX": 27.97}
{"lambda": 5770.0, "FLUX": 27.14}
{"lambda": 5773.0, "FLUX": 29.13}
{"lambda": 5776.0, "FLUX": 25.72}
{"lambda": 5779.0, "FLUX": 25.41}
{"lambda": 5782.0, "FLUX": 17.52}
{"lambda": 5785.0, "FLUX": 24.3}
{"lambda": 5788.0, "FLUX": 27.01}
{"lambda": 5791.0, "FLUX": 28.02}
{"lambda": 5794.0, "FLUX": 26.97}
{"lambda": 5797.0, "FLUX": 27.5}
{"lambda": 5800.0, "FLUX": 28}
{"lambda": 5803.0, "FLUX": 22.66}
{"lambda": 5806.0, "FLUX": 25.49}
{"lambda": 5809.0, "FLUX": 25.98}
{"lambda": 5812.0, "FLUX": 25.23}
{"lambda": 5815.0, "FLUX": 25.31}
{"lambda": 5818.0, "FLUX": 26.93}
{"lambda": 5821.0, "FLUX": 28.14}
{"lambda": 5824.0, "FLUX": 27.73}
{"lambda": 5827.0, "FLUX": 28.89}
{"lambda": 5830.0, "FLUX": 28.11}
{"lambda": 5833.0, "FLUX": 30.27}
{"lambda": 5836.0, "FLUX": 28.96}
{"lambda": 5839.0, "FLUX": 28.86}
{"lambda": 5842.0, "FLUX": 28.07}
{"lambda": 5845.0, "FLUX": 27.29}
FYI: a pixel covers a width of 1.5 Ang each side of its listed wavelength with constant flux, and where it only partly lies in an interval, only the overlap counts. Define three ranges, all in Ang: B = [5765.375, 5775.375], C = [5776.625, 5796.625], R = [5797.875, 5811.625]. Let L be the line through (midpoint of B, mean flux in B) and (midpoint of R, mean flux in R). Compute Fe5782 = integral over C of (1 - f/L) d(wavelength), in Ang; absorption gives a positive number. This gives 1.27 Ang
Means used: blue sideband 27.9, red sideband 25.6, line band 25.1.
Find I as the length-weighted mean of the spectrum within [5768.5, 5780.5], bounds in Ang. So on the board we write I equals 26.9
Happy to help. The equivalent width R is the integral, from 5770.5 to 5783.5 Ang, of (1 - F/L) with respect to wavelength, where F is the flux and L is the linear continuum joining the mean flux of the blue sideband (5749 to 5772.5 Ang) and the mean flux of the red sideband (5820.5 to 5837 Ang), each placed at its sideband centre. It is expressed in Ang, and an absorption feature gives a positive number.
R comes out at 1.9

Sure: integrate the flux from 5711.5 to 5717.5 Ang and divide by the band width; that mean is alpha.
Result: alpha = 28.5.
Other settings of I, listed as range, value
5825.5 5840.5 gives 29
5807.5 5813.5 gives 25.6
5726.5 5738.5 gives 27.8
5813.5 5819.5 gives 26.1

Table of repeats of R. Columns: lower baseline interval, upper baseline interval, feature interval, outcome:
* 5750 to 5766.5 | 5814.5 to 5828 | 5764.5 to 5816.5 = 4.5 Ang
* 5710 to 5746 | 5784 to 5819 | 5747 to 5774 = -1.8 Ang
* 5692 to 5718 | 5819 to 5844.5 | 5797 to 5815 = 1.7 Ang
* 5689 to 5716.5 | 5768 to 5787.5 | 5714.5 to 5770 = -4.2 Ang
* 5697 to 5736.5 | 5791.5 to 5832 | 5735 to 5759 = -2.0 Ang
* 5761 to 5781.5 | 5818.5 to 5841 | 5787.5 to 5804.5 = 0.5 Ang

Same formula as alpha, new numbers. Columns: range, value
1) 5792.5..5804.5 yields 26.3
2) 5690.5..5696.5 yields 30.7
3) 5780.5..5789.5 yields 22.9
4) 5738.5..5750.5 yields 29.2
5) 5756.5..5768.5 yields 29.2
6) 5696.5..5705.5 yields 23.5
